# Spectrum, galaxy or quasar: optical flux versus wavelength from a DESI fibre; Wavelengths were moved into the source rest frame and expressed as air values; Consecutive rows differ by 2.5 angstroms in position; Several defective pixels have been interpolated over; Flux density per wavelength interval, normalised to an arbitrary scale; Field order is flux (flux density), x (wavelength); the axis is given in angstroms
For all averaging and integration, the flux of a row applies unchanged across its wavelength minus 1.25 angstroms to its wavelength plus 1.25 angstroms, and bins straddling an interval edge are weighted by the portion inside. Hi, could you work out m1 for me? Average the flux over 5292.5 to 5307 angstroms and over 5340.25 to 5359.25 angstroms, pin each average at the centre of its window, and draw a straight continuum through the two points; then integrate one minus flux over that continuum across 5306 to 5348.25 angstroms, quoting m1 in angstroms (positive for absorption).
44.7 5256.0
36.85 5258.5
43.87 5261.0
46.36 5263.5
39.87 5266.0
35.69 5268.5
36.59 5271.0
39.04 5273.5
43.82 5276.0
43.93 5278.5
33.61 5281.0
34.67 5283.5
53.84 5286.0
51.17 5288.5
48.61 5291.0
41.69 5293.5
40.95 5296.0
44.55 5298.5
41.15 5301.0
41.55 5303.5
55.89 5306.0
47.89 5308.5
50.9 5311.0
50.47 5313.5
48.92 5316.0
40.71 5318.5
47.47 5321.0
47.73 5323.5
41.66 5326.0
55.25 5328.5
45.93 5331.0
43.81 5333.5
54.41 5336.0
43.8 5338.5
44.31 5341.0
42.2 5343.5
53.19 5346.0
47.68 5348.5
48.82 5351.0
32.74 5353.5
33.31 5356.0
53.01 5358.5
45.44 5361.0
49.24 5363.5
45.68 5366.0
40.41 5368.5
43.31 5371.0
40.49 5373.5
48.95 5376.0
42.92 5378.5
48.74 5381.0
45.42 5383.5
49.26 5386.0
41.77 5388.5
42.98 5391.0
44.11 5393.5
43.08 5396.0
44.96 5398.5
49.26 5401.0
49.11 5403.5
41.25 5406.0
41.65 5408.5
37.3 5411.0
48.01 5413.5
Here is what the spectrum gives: -3.4 angstroms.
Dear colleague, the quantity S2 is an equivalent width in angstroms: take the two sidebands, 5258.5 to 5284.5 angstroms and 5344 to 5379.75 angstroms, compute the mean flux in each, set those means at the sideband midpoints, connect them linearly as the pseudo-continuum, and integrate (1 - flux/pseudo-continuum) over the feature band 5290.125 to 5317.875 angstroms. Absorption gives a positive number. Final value -3.3 angstroms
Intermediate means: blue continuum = 39.7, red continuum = 44.6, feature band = 46.4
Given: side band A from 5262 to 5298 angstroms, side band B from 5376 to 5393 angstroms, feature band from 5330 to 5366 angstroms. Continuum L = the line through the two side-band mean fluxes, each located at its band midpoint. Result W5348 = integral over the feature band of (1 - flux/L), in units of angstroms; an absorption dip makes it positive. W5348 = -1.0 angstroms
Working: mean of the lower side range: 42.2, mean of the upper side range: 45.4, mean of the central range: 45.6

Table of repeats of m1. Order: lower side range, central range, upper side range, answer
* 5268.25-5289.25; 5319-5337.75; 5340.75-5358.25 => -2.02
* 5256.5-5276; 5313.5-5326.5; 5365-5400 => -1.18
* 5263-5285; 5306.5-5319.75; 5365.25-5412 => -2.37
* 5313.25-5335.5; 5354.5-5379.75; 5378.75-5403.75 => 1.07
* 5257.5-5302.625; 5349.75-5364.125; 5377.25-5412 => 0.05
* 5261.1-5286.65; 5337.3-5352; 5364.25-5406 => -1.11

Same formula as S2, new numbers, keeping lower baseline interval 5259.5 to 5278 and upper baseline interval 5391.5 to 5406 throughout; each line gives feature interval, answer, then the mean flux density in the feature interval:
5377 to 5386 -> -0.28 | 46.3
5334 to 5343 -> -0.71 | 46.8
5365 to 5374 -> 0.39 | 42.5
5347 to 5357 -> 0.61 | 41.1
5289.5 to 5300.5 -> -0.57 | 43.9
